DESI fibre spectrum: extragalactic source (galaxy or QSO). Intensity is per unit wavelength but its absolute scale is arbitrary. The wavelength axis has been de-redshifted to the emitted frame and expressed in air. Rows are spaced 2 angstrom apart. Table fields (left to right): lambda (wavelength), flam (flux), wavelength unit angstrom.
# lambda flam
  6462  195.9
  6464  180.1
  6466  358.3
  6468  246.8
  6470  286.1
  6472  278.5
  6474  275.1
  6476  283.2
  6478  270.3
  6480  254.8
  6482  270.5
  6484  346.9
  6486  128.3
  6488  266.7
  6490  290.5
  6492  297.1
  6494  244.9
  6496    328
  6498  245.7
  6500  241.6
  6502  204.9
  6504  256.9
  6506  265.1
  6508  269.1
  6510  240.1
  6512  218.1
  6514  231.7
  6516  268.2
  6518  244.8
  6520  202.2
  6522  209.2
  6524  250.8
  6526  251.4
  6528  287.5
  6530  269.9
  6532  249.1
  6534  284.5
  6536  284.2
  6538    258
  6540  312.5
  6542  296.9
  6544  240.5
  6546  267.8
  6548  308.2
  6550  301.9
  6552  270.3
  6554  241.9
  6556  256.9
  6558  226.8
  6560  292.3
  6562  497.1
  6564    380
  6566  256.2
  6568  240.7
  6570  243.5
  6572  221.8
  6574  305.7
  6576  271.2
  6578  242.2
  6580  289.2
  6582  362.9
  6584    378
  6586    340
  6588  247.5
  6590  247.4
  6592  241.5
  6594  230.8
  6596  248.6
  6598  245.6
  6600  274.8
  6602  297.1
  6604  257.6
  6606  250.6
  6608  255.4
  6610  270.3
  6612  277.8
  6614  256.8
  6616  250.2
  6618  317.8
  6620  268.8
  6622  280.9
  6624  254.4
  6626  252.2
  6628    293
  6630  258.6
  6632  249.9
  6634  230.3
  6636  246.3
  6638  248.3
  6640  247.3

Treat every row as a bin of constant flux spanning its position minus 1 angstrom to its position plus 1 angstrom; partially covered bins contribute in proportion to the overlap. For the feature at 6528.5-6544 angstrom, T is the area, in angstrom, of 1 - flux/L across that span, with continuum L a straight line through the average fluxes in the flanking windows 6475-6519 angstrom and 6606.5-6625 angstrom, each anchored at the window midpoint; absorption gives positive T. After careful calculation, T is -0.91 angstrom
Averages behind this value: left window 258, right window 270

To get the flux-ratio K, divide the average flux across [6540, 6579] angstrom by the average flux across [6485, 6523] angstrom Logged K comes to 1.16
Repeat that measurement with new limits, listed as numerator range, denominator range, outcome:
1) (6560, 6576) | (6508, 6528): 1.27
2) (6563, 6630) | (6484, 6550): 1.06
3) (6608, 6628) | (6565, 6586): 0.95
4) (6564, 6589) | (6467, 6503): 1.09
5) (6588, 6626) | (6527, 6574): 0.93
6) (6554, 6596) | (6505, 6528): 1.18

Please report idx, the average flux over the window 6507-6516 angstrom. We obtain 243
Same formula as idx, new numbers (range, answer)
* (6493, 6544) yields 256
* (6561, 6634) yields 279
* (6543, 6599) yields 282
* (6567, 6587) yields 290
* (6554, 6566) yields 317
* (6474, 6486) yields 271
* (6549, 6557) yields 268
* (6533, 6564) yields 292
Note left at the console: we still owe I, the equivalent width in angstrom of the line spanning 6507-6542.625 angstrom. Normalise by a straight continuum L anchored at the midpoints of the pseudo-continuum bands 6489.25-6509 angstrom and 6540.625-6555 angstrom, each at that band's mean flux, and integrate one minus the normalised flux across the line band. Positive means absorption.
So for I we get 1.8 angstrom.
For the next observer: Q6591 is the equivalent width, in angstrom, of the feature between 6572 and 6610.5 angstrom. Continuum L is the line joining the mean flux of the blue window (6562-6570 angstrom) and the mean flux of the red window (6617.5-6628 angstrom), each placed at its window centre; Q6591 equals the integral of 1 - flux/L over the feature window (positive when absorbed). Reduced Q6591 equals 2.6 angstrom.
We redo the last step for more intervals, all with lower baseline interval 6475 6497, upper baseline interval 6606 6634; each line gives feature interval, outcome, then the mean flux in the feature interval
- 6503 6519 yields 1.24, 249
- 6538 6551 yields -0.81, 286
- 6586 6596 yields 0.56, 252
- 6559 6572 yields -2.07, 311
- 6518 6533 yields 1.33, 246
